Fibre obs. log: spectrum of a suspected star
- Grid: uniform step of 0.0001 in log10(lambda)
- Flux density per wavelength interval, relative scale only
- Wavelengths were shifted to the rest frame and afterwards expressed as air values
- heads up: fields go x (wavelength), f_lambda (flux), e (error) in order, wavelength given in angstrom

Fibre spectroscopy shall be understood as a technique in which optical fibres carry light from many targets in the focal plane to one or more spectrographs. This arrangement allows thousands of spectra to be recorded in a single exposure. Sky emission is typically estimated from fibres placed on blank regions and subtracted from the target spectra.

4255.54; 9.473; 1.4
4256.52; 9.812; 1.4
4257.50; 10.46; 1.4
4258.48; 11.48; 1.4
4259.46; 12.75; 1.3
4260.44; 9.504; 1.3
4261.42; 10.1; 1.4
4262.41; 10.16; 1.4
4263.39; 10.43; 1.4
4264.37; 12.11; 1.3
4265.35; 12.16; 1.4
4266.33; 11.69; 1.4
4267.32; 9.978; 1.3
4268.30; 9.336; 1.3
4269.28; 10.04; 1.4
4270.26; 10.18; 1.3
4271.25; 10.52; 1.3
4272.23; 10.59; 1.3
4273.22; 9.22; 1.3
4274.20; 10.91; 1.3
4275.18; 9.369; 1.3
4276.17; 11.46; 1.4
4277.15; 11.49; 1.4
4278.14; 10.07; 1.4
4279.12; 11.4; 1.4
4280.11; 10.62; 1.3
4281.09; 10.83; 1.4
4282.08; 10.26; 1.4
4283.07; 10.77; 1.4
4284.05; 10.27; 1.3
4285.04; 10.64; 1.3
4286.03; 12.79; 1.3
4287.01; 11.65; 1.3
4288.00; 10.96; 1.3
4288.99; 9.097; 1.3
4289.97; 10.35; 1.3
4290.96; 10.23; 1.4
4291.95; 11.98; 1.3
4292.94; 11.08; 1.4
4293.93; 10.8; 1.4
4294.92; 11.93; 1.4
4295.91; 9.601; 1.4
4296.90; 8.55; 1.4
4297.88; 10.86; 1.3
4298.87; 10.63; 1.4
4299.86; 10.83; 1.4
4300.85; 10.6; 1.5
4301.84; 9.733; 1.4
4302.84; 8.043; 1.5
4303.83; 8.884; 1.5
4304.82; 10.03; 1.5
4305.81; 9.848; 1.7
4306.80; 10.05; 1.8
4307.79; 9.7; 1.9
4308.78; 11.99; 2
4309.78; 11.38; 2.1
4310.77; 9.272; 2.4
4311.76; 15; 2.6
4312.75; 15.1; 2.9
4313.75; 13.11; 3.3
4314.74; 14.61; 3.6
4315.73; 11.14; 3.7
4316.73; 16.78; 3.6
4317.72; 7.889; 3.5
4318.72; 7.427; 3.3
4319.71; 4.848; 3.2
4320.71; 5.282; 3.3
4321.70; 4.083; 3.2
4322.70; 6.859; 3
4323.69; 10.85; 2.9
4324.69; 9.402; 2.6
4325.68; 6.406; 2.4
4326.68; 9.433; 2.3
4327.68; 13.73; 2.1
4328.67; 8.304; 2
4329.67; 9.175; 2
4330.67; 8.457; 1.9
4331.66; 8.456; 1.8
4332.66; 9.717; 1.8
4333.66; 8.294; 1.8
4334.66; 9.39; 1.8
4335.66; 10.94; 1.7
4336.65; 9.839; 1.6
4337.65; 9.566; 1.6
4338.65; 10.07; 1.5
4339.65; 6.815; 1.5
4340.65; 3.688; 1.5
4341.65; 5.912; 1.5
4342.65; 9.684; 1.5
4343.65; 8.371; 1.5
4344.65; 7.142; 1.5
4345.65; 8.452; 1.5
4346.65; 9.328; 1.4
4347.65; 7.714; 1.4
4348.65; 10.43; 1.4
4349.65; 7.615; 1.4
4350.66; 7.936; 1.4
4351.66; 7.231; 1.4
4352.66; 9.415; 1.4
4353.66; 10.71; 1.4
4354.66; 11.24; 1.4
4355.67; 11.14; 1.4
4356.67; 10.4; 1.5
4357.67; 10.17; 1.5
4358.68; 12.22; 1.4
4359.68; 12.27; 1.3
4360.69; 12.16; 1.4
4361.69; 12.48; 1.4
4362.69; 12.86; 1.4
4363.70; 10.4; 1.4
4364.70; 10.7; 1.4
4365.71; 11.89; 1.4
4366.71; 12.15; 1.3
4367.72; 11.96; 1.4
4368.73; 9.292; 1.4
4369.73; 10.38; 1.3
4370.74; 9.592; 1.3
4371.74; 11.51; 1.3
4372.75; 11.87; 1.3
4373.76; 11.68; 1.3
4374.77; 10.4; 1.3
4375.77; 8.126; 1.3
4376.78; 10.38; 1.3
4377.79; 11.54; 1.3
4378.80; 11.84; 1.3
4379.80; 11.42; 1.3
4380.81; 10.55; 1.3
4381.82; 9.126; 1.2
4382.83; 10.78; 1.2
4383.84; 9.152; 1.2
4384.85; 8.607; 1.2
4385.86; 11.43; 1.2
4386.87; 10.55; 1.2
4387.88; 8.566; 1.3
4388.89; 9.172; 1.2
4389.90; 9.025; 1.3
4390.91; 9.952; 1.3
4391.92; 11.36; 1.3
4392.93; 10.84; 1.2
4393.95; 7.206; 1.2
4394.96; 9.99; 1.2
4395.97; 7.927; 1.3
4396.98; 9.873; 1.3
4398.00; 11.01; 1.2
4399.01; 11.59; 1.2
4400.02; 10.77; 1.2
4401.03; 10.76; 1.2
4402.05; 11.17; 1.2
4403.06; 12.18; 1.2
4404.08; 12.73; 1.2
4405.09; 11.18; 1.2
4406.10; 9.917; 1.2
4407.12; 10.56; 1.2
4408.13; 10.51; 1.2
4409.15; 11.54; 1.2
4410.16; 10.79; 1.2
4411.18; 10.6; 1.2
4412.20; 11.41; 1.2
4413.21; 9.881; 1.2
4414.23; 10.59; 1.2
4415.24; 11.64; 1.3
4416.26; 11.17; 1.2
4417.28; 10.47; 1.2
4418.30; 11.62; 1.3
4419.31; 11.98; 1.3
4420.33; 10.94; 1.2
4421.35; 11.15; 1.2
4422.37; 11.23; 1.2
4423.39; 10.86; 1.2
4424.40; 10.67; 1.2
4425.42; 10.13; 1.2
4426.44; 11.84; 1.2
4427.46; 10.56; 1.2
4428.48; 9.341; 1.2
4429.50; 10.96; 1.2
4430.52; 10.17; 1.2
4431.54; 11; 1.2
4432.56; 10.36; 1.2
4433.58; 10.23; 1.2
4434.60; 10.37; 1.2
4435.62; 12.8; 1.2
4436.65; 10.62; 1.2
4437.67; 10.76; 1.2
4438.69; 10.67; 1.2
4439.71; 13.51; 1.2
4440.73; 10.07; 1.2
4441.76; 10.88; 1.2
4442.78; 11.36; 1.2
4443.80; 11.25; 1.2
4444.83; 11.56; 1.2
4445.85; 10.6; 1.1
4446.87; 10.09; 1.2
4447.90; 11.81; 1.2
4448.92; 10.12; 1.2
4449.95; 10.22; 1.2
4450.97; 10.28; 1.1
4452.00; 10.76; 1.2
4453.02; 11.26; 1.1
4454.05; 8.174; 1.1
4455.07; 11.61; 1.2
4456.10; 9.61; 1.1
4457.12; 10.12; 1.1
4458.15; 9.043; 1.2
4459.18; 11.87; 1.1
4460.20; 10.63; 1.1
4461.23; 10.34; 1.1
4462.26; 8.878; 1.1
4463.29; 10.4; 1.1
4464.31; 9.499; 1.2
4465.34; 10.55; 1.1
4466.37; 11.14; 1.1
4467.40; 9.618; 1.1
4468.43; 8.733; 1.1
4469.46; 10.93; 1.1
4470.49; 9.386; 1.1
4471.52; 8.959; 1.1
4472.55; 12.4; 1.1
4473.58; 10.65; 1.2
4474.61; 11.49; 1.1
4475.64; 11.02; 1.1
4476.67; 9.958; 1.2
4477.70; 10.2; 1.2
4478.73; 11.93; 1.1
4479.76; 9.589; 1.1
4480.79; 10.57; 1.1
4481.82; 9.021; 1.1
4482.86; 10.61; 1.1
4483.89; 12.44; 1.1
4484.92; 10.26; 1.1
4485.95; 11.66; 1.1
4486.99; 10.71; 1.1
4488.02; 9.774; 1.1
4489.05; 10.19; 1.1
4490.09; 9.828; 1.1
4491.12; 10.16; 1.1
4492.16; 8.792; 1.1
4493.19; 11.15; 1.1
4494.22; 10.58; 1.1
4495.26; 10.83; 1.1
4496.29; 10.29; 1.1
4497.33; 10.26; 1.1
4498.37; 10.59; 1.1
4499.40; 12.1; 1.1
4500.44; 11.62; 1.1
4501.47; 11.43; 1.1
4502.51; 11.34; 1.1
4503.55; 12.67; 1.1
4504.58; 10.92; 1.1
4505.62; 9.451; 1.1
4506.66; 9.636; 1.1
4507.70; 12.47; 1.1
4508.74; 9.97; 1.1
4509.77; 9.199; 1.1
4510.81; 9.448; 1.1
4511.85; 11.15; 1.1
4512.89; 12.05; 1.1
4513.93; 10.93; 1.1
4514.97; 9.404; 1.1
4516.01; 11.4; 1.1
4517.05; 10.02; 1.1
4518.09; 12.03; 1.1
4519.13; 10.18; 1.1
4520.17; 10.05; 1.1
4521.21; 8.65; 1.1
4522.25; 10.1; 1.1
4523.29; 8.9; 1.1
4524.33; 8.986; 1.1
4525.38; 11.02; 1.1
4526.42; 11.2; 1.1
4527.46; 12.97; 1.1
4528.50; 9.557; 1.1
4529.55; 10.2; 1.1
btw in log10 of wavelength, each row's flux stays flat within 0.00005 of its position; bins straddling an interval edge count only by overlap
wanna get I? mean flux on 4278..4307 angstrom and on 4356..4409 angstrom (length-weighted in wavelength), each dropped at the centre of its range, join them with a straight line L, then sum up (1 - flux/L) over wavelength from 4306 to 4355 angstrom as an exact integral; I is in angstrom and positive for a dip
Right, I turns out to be 5.6 angstrom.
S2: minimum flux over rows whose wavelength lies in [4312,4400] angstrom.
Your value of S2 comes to 3.688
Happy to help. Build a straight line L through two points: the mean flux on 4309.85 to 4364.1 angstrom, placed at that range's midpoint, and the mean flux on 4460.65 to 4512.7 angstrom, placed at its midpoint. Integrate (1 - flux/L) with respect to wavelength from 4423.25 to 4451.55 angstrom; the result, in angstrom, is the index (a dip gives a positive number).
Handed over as -1.7 angstrom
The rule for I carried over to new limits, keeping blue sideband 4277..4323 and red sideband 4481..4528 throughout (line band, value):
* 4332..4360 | 3.60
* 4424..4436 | -0.18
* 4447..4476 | 0.60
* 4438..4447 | -0.52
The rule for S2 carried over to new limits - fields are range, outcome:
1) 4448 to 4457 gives 8.174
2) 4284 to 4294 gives 9.097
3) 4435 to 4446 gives 10.07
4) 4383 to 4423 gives 7.206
